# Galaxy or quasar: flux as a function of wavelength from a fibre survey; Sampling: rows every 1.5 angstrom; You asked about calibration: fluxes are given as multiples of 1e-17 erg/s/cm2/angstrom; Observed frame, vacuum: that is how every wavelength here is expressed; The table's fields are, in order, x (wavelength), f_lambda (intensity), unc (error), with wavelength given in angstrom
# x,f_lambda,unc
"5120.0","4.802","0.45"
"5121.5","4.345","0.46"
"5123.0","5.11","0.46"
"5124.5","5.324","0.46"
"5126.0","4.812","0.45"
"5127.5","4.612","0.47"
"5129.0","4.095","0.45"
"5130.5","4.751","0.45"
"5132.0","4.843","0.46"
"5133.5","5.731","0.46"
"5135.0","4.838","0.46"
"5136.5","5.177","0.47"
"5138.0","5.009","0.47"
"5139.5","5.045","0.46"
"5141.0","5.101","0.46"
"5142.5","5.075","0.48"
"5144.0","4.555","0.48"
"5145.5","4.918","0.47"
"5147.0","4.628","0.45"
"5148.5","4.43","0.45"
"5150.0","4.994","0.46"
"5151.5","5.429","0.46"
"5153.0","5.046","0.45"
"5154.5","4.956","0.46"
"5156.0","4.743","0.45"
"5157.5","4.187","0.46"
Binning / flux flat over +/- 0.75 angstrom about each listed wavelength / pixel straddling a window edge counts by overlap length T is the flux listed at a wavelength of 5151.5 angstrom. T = 5.429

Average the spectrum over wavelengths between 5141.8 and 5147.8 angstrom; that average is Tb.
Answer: 4.79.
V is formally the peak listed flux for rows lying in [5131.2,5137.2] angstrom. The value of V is 5.731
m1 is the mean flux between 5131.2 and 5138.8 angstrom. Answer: 5.12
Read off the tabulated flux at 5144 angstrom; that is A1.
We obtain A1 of 4.555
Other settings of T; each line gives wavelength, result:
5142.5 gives 5.075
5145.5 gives 4.918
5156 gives 4.743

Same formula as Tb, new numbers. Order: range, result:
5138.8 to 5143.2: 5.07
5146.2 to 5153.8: 4.91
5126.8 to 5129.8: 4.36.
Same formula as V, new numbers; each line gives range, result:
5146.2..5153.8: 5.429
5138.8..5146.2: 5.101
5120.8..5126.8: 5.324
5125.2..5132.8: 4.843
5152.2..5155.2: 5.046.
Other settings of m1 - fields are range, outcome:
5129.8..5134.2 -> 5.11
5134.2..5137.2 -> 5.02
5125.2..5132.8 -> 4.63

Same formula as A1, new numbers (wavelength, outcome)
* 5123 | 5.11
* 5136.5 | 5.177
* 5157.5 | 4.187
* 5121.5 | 4.345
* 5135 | 4.838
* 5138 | 5.009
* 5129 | 4.095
